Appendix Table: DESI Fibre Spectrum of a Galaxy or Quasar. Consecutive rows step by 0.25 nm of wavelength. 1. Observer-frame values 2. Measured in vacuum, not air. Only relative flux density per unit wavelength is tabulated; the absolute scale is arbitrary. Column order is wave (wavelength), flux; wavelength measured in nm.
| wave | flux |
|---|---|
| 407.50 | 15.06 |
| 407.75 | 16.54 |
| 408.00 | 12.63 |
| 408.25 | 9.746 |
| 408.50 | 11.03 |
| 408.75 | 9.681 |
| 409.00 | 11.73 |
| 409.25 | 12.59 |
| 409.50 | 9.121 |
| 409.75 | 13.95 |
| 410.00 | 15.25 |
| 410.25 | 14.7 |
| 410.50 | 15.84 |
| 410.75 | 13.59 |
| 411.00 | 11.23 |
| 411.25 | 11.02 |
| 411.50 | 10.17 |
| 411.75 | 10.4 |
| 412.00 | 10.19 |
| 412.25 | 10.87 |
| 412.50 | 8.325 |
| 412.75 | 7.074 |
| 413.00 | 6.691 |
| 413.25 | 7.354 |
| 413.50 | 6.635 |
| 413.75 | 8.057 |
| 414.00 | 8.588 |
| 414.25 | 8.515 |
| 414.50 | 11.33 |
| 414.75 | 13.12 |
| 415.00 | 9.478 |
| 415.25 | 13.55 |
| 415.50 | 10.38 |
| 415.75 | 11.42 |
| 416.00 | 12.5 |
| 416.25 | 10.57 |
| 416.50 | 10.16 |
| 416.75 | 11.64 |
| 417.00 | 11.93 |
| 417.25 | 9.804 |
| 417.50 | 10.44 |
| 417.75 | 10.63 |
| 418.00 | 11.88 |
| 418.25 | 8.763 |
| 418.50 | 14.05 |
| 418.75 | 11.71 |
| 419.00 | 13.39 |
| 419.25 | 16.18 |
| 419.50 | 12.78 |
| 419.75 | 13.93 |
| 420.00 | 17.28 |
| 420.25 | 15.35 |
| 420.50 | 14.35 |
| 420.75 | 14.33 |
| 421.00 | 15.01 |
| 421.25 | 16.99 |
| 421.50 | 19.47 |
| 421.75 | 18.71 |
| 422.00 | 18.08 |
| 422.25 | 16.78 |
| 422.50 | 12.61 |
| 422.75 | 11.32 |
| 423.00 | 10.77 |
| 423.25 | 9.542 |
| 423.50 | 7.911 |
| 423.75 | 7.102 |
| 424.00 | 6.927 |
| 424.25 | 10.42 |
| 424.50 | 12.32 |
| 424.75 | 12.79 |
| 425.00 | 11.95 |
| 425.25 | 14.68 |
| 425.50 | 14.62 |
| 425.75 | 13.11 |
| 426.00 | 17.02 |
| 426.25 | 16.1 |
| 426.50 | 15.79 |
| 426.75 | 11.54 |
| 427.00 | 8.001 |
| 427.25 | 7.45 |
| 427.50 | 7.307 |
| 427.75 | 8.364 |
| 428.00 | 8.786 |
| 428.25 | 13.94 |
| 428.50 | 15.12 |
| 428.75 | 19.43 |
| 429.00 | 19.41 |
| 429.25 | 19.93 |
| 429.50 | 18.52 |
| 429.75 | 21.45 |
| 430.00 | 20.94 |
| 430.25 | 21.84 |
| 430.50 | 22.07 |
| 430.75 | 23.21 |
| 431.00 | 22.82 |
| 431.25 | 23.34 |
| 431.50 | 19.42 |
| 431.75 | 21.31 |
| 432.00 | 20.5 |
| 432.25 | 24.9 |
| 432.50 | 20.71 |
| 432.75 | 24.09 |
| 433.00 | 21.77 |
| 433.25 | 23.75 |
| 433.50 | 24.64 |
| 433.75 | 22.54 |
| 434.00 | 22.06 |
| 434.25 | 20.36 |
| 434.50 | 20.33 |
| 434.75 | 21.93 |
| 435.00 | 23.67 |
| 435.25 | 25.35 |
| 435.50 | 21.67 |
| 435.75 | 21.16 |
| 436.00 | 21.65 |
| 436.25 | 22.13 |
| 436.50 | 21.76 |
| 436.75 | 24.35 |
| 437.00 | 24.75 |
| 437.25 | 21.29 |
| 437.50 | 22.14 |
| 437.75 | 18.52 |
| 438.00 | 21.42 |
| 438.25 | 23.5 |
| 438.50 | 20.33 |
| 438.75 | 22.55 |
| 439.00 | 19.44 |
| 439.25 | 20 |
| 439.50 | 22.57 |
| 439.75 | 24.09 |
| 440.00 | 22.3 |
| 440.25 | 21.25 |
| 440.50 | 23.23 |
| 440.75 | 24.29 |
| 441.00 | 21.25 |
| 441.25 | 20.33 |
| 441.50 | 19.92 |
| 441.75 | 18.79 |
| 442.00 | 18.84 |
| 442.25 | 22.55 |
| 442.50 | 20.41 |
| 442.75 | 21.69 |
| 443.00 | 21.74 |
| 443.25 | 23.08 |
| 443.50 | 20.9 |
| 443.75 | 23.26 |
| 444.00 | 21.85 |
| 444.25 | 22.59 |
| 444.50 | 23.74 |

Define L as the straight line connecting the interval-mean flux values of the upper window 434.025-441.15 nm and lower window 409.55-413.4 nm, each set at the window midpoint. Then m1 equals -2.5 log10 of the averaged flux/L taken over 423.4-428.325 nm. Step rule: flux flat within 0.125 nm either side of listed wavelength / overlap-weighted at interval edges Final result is 0.449 mag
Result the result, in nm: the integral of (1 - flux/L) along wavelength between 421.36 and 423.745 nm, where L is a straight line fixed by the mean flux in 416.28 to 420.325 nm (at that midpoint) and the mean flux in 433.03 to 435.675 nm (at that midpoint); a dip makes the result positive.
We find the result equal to 0.22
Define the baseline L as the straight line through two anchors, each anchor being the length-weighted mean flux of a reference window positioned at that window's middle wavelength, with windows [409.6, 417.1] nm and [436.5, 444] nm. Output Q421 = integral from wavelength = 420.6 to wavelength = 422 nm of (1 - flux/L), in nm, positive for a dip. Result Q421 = -0.29 nm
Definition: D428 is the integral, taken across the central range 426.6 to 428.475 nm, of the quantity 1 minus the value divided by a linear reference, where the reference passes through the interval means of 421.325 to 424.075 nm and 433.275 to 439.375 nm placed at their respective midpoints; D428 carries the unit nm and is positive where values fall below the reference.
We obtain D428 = 0.74 nm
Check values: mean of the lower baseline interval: 12.8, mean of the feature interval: 9.74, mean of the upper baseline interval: 22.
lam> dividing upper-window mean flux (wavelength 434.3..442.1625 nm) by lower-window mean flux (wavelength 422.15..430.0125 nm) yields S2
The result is 1.7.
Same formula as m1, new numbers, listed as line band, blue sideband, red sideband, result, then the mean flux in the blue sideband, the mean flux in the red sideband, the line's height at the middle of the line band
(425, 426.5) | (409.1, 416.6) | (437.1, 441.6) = 0.081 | 10.8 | 21.6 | 16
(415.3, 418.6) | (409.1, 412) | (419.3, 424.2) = 0.179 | 12.4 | 13.6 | 13.1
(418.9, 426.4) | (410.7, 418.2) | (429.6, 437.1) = 0.113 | 10.2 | 22.3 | 15.5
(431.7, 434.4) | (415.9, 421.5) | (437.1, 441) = -0.168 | 13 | 21.8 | 19.2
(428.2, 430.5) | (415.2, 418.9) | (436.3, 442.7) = -0.140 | 11.3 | 21.6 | 16.9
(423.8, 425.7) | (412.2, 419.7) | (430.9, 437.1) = 0.359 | 10.6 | 22.4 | 16.4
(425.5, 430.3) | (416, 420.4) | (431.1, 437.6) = 0.240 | 12.4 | 22.4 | 18.4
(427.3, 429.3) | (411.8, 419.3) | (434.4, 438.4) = 0.292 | 10.4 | 22.2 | 17.7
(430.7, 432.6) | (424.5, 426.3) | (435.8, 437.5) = -0.171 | 14.1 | 22.6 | 18.8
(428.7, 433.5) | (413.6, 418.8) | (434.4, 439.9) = -0.153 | 10.8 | 22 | 18.8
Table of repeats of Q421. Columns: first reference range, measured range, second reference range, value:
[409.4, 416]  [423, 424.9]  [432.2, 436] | 0.81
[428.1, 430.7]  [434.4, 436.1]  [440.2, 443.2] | -0.17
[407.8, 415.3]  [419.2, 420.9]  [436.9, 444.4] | -0.11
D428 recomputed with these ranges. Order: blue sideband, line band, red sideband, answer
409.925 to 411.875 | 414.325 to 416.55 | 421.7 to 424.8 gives 0.18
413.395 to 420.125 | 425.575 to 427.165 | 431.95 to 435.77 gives 0.37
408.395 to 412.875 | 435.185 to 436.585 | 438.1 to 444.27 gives -0.16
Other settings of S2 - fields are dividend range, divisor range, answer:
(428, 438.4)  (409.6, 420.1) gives 1.89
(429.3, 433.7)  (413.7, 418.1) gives 2.04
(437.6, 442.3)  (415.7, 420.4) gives 1.72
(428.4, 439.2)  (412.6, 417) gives 2.19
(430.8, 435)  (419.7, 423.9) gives 1.58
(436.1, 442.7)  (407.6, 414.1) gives 1.98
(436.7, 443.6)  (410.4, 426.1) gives 1.81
